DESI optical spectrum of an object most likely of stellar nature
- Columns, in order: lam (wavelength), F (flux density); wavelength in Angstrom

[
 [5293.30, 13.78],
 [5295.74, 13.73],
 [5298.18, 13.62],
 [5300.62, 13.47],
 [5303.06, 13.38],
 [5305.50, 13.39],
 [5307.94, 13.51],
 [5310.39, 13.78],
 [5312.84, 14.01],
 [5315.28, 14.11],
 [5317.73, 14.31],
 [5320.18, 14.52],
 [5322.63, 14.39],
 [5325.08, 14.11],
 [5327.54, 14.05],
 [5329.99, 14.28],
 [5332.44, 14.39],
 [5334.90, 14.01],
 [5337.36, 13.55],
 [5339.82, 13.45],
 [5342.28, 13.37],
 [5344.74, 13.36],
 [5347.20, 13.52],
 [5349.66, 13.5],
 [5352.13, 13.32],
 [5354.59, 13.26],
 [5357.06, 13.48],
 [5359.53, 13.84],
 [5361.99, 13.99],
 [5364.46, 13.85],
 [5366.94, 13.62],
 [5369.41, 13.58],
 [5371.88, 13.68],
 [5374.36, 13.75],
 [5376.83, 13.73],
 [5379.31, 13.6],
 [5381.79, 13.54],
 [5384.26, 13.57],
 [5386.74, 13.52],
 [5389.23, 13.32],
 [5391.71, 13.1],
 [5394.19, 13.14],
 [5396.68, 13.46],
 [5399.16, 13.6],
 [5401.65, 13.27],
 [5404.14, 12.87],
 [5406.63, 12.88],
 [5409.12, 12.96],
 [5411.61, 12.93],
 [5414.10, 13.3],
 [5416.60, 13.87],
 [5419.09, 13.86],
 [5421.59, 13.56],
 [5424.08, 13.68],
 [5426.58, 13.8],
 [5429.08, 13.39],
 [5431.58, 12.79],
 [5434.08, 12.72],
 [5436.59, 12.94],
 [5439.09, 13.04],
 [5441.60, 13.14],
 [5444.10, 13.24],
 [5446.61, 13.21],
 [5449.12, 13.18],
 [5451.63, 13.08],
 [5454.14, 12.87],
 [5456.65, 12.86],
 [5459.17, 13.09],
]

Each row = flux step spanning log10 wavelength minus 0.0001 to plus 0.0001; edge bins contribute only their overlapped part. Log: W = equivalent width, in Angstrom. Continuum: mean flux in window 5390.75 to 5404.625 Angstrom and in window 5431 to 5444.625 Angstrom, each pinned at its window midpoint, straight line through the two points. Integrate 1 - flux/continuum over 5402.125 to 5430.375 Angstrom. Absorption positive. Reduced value -0.5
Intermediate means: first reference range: 13.3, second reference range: 13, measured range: 13.4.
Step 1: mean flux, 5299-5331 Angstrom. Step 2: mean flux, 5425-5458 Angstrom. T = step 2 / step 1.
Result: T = 0.9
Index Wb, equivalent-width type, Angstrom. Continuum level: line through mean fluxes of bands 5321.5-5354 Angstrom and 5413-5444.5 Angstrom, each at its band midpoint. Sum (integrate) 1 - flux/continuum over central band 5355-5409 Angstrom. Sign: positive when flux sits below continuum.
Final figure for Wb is 0.34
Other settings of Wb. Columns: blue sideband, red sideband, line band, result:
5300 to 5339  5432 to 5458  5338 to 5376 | 0.3 Angstrom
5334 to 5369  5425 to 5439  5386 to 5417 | 0.2 Angstrom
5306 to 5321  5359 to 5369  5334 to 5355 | 0.6 Angstrom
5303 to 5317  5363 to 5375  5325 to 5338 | -0.3 Angstrom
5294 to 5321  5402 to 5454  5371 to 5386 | -0.2 Angstrom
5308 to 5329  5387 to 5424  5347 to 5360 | 0.3 Angstrom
